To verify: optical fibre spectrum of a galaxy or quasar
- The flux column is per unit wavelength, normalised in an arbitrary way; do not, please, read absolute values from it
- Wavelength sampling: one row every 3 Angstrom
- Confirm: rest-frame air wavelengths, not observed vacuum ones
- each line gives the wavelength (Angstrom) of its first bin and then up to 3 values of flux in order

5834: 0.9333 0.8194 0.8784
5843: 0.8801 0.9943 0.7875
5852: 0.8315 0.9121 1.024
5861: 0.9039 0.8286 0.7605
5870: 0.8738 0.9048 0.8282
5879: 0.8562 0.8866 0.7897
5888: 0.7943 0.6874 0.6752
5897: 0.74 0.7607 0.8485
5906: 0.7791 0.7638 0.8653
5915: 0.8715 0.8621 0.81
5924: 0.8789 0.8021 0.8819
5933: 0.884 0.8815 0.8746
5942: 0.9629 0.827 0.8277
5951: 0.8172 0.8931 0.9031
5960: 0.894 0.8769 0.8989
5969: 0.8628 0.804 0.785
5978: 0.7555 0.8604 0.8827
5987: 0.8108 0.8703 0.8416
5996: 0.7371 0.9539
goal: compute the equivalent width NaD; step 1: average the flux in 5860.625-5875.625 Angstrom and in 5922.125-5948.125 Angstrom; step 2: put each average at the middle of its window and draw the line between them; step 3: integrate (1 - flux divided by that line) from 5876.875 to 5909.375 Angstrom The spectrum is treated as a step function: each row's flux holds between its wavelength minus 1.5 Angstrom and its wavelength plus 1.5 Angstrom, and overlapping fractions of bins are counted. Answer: 2.8 Angstrom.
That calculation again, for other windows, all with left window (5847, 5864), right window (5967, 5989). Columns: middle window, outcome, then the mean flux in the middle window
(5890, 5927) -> 2.8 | 0.797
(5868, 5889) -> 0.7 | 0.847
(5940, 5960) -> -0.8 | 0.874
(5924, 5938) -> -0.2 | 0.865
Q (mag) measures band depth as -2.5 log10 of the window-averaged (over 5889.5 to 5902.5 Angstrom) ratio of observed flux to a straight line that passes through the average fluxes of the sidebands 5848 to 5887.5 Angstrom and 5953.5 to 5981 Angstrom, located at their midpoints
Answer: 0.18 mag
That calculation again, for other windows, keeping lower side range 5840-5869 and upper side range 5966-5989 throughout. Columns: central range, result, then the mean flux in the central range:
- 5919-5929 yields 0.02 mag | 0.835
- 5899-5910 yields 0.09 mag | 0.79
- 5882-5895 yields 0.15 mag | 0.756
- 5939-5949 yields -0.04 mag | 0.875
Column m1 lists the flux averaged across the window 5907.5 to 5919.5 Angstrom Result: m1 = 0.841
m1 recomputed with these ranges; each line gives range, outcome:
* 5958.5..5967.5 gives 0.89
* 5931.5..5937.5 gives 0.883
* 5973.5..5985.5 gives 0.821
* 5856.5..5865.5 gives 0.919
